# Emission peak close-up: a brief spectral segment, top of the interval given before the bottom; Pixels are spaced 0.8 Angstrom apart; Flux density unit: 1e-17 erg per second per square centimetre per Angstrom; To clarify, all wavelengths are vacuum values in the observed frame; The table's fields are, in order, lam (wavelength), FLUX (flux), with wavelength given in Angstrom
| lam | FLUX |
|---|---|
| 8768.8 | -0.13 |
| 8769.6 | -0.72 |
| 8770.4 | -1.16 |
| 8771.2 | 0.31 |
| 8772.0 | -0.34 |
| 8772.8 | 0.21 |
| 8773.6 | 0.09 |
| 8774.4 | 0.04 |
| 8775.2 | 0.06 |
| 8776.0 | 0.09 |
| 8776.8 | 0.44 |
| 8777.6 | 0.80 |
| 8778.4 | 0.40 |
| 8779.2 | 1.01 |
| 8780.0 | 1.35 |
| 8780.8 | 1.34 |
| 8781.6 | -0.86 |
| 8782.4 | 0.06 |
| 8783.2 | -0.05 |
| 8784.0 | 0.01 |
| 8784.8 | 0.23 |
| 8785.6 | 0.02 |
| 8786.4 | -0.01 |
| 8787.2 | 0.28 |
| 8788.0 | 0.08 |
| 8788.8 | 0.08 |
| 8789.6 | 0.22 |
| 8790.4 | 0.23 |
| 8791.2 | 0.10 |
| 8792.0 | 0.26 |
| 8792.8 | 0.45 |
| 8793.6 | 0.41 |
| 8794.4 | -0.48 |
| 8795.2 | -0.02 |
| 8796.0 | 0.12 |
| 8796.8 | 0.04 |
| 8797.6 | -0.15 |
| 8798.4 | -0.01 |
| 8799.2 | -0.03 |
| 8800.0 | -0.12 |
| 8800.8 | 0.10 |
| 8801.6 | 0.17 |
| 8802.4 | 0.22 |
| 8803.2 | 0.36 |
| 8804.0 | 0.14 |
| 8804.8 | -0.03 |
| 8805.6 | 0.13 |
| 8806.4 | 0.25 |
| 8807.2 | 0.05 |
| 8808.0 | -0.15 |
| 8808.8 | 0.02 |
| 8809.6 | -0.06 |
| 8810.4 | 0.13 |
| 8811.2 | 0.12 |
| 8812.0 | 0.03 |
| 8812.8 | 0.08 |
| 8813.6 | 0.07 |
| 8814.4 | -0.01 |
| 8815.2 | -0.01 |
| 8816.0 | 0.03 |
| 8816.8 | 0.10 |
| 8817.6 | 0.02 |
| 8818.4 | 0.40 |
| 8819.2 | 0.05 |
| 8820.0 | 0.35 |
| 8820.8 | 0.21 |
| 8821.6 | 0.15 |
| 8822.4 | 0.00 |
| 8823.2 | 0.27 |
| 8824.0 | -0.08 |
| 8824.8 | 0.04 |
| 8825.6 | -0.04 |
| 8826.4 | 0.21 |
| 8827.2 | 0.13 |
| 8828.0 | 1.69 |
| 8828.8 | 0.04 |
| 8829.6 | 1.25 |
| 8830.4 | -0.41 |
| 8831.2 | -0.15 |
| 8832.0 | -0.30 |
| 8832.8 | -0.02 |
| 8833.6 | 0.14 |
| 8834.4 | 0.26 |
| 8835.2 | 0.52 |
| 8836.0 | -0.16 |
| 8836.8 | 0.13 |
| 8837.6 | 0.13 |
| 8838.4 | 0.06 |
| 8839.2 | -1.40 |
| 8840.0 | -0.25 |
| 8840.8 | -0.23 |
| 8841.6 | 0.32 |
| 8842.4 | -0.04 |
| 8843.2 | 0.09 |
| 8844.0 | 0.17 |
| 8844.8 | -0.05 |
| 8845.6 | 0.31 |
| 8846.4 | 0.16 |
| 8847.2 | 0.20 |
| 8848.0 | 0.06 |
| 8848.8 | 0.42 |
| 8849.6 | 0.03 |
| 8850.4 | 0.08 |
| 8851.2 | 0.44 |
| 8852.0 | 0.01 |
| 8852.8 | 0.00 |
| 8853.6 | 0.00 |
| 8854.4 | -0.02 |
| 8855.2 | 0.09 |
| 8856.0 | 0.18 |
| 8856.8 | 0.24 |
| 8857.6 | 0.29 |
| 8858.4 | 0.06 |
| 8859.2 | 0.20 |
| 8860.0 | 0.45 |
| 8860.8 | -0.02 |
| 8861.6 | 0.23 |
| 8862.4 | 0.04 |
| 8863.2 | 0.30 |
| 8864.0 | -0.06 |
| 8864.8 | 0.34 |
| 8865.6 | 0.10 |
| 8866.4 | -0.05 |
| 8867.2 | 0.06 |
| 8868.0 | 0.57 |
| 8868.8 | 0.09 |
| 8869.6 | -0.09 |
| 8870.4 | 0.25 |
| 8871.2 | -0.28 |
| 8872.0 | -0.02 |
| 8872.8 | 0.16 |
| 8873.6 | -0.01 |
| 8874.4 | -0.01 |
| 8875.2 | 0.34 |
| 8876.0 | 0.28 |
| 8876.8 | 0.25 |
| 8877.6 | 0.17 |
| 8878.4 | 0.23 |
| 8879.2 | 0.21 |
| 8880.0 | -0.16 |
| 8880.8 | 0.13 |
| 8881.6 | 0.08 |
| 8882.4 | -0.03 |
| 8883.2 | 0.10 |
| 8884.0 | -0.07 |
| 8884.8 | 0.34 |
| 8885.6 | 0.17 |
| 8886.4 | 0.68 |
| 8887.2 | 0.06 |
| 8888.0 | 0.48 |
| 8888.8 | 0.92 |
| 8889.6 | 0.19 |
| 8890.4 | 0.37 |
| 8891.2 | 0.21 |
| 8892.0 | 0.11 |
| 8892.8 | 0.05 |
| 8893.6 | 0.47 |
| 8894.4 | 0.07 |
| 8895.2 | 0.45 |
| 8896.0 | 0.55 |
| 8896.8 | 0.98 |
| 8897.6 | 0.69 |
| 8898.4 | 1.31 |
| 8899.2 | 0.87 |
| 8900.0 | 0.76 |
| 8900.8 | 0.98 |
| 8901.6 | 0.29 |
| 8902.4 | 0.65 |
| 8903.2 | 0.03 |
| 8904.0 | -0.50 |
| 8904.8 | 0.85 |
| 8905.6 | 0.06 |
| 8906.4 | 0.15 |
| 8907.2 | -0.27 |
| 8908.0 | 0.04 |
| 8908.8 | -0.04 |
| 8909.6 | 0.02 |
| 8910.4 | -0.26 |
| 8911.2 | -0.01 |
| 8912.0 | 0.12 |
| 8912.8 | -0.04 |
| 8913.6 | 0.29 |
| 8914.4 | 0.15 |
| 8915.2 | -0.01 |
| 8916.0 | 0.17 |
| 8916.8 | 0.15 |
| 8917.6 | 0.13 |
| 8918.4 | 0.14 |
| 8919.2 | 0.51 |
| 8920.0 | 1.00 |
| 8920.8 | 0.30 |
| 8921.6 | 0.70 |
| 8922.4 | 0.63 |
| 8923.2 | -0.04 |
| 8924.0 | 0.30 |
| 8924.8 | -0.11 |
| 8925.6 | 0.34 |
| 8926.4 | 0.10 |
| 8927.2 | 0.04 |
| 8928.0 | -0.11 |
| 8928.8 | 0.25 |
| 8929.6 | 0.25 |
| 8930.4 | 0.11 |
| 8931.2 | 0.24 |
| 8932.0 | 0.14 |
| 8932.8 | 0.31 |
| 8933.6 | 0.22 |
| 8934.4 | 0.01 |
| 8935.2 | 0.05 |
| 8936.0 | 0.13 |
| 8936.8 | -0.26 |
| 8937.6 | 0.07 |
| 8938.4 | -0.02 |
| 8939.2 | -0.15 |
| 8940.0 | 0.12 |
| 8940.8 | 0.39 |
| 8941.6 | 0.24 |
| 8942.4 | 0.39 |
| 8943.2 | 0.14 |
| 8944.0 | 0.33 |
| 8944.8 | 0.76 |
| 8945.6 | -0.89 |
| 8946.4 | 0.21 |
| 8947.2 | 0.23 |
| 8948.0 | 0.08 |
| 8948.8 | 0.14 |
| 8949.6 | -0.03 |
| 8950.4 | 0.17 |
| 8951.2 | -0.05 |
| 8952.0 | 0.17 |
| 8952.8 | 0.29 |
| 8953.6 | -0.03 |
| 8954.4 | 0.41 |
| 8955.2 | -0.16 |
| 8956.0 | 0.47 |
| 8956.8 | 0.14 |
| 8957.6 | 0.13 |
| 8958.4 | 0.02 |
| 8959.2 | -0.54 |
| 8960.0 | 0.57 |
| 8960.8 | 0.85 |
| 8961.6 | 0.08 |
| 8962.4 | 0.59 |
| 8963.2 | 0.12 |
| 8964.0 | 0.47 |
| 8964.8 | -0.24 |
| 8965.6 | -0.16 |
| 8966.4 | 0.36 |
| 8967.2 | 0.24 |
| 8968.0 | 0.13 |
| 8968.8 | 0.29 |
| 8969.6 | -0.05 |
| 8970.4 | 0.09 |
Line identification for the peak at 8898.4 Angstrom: Hgamma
